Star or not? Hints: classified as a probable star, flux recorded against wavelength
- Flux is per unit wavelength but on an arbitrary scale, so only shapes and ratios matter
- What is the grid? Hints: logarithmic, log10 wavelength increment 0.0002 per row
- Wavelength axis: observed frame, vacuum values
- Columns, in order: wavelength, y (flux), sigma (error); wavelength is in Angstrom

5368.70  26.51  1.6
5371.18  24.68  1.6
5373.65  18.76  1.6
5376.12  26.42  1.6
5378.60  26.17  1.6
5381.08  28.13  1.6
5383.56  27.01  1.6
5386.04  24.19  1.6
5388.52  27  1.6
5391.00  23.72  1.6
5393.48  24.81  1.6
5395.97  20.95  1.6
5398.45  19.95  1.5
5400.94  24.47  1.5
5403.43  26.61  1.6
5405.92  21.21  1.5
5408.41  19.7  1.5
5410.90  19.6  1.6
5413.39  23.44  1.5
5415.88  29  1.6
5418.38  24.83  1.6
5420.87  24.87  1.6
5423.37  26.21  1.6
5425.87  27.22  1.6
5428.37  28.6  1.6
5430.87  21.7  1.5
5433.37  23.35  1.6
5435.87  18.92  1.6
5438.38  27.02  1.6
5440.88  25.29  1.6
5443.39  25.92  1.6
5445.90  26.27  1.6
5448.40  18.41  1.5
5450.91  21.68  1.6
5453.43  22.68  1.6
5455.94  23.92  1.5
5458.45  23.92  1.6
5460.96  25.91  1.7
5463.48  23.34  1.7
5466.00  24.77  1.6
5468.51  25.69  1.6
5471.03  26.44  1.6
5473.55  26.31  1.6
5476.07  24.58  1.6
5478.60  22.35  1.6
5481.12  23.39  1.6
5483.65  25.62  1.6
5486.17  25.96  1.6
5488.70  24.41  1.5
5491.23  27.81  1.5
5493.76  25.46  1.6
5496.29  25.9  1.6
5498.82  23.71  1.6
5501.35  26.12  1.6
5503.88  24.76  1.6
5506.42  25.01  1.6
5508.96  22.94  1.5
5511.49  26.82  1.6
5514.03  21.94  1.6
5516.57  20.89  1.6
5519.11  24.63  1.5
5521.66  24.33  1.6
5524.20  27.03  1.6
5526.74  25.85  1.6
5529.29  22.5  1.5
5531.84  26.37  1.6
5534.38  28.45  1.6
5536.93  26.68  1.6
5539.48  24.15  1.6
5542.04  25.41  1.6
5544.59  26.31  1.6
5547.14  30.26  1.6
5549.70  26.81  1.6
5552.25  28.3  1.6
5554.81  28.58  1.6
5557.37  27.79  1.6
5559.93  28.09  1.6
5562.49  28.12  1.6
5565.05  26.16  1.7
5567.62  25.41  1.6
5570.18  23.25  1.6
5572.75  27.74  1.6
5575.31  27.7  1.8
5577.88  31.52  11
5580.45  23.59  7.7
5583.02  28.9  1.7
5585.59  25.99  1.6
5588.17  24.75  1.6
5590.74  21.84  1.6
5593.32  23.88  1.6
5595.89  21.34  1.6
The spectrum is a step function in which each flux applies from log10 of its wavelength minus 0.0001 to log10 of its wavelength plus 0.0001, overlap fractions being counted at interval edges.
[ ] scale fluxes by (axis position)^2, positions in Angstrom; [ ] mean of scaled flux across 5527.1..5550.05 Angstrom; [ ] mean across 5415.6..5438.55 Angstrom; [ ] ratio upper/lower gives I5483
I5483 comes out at 1.1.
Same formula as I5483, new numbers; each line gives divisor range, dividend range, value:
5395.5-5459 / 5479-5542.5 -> 1.09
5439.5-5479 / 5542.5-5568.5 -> 1.18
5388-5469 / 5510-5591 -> 1.14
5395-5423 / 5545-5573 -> 1.24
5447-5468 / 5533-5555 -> 1.21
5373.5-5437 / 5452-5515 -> 1.05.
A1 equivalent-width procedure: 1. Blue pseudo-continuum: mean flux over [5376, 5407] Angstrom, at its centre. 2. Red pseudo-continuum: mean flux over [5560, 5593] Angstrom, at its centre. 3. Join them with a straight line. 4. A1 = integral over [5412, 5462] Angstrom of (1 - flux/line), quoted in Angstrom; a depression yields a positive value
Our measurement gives 1.14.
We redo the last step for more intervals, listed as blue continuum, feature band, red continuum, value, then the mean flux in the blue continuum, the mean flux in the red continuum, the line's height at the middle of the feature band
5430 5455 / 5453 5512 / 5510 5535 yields -2.3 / 23.2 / 24.8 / 24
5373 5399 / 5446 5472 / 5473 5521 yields 0.9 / 24.5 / 24.6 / 24.6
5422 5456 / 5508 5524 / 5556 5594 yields 1.0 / 24.1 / 26.4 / 25.4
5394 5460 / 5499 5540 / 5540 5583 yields 1.9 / 23.7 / 27.2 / 26.1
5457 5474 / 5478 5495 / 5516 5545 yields 0.1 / 25.1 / 25.3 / 25.2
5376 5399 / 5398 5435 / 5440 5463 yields 0.4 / 24.9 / 23.7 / 24.4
